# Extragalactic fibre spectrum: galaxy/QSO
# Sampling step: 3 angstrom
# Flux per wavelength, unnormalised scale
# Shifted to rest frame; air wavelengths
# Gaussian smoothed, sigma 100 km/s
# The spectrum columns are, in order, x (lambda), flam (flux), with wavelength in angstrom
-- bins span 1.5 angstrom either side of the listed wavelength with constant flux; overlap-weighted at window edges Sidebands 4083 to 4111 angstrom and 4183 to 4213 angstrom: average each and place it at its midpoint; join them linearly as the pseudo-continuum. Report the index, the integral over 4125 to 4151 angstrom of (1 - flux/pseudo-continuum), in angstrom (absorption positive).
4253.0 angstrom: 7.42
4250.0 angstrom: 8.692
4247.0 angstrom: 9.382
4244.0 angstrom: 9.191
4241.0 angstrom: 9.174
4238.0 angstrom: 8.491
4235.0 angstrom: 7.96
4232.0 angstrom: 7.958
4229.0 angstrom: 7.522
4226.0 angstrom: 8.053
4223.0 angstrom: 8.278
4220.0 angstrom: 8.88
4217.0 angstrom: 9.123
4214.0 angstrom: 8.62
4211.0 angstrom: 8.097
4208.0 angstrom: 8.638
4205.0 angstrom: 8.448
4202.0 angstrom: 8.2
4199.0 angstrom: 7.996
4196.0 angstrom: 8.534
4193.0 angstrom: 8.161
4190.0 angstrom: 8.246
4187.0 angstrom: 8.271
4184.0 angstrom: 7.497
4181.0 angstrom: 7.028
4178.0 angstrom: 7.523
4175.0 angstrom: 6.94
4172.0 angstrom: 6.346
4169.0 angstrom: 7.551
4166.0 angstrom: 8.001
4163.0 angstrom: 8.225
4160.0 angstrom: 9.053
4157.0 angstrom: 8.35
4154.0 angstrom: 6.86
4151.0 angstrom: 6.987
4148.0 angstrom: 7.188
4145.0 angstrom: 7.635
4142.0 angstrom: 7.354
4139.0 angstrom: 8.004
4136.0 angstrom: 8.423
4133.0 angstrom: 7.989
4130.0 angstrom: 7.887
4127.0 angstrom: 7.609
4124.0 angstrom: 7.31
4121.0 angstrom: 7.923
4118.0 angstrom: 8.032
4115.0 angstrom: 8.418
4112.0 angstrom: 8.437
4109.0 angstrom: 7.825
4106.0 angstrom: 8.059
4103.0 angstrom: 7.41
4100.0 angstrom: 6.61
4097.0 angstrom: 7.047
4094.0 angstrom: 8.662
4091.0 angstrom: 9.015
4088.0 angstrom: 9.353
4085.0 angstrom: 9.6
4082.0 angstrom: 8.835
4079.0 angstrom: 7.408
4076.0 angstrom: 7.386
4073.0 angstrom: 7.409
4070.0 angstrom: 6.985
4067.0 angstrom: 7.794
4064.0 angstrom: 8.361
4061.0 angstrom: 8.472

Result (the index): 1.58 angstrom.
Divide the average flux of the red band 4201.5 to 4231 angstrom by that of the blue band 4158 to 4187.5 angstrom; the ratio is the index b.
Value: 1.1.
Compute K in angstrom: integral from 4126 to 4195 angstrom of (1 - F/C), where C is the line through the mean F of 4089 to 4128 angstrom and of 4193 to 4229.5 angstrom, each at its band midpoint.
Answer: 3.66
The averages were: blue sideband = 7.9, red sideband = 8.38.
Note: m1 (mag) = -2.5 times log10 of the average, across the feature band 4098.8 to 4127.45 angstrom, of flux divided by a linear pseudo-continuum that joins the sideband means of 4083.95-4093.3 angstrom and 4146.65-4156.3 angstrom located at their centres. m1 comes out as 0.08 mag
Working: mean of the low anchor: 9.25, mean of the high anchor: 7.12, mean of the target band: 7.78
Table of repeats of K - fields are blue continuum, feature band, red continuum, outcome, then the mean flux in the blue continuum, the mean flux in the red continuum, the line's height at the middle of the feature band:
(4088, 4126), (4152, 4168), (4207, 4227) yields 0.36 angstrom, 7.95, 8.54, 8.23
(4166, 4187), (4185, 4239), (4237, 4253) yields -1.42 angstrom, 7.29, 8.85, 8.1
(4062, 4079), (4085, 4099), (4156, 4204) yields -1.68 angstrom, 7.6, 7.87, 7.65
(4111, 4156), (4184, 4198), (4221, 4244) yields -0.26 angstrom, 7.74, 8.28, 8.05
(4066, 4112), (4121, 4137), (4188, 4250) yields 0.57 angstrom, 7.98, 8.45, 8.12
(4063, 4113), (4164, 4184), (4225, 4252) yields 2.41 angstrom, 8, 8.48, 8.28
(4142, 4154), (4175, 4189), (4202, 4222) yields 0.74 angstrom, 7.23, 8.59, 7.95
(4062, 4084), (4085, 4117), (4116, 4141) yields -1.25 angstrom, 7.8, 7.9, 7.85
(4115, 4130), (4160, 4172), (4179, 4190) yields -0.23 angstrom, 7.81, 7.68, 7.72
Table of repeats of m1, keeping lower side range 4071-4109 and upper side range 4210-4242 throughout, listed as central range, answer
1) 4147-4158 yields 0.12 mag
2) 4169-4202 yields 0.08 mag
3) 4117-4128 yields 0.06 mag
